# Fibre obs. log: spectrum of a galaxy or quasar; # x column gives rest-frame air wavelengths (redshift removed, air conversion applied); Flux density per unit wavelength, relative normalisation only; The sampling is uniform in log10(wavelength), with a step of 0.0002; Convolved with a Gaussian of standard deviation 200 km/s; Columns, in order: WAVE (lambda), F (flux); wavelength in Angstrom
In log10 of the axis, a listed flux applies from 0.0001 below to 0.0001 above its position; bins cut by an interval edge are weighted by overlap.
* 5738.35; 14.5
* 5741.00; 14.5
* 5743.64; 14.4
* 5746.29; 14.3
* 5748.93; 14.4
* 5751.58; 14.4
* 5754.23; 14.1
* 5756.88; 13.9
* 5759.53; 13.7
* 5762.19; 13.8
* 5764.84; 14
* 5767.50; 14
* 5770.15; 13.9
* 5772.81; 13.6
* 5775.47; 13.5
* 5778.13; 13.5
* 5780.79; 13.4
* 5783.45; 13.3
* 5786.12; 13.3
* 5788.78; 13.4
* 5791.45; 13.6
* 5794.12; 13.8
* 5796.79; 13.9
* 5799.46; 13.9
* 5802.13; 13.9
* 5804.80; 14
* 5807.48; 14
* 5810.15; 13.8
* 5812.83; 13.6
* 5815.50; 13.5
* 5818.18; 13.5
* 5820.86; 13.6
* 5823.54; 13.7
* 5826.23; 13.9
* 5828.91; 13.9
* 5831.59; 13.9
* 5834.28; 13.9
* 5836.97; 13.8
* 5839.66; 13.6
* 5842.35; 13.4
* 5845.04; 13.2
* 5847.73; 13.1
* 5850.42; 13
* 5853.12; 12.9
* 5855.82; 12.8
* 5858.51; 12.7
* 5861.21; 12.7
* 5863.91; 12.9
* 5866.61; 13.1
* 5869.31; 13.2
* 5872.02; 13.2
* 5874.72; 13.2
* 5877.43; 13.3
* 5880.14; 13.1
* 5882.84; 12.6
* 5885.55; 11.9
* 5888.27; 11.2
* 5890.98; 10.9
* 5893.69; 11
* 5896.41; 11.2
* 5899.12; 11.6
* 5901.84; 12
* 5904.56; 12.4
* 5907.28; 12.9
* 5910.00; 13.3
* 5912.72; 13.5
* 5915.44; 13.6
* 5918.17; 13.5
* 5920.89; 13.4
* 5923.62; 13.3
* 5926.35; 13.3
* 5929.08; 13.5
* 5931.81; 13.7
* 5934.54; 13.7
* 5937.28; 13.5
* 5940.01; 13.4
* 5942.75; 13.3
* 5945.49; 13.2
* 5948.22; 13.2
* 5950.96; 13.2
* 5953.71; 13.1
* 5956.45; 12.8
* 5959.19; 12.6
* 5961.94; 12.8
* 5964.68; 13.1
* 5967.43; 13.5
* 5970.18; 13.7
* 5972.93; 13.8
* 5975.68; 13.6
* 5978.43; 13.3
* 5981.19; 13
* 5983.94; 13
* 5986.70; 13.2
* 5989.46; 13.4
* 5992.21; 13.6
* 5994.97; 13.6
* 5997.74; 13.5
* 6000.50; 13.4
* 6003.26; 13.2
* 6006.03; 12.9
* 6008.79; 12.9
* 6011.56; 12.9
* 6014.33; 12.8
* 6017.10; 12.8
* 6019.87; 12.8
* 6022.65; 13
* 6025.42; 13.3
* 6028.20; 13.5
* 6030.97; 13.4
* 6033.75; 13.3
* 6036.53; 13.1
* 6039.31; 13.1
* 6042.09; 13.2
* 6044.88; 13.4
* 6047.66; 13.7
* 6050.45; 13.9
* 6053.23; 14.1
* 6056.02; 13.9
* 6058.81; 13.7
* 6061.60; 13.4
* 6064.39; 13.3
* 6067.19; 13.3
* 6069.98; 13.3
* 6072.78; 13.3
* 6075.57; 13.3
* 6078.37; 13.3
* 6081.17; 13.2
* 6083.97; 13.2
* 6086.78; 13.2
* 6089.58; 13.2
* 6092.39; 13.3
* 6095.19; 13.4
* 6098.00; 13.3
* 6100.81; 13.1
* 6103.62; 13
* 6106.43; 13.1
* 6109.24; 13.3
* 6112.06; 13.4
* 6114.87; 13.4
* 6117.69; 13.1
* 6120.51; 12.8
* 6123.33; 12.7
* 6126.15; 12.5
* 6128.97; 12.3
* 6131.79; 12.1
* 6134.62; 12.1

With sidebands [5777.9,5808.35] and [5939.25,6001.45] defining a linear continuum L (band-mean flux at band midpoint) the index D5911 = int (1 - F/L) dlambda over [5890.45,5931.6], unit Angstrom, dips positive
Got 2.2 Angstrom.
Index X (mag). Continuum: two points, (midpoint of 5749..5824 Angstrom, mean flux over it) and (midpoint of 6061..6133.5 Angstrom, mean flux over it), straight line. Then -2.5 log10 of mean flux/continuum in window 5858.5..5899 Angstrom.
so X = 0.099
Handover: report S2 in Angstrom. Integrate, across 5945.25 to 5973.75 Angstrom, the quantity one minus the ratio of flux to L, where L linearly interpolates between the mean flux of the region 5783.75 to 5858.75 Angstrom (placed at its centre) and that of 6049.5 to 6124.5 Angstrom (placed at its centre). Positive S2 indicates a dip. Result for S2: 0.6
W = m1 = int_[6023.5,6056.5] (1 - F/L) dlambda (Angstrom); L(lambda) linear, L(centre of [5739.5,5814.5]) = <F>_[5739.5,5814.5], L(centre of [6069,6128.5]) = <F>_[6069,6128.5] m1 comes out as -0.5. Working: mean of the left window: 13.9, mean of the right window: 13.1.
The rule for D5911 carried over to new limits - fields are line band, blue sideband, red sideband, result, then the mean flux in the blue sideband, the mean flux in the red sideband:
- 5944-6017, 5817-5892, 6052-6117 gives 0.2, 13.1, 13.3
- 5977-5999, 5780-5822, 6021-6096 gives 0.2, 13.7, 13.4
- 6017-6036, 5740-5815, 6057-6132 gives 0.2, 13.8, 13.1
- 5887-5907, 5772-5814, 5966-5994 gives 2.9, 13.7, 13.4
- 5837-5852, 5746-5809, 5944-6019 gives 0.3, 13.8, 13.2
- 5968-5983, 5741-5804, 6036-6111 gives 0.1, 13.8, 13.4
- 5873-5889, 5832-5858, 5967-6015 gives 0.8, 13.3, 13.3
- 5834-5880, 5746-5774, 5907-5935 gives 1.7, 14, 13.4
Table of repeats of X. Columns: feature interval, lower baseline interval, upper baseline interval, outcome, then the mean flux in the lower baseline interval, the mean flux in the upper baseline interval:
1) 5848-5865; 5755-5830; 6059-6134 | 0.06 mag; 13.7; 13.1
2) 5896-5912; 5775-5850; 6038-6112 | 0.10 mag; 13.6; 13.4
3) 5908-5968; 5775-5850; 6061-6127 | 0.01 mag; 13.6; 13.2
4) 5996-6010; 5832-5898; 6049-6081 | 0.01 mag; 12.8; 13.5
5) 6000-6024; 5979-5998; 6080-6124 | 0.03 mag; 13.3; 13.2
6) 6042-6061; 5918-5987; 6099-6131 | -0.05 mag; 13.3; 13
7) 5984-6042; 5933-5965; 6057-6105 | 0.00 mag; 13.2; 13.3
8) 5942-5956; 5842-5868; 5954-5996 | 0.00 mag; 13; 13.3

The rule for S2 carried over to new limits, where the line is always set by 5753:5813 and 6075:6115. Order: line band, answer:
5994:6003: -0.04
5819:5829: -0.05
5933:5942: -0.02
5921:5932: 0.07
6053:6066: -0.33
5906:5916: 0.17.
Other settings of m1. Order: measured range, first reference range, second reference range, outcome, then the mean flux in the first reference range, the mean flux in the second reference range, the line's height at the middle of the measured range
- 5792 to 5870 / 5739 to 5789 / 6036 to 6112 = 1.6 Angstrom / 13.9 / 13.4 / 13.8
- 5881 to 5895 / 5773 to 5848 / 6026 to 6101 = 2.1 Angstrom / 13.6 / 13.4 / 13.6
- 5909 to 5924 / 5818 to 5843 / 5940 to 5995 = 0.0 Angstrom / 13.7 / 13.2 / 13.4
